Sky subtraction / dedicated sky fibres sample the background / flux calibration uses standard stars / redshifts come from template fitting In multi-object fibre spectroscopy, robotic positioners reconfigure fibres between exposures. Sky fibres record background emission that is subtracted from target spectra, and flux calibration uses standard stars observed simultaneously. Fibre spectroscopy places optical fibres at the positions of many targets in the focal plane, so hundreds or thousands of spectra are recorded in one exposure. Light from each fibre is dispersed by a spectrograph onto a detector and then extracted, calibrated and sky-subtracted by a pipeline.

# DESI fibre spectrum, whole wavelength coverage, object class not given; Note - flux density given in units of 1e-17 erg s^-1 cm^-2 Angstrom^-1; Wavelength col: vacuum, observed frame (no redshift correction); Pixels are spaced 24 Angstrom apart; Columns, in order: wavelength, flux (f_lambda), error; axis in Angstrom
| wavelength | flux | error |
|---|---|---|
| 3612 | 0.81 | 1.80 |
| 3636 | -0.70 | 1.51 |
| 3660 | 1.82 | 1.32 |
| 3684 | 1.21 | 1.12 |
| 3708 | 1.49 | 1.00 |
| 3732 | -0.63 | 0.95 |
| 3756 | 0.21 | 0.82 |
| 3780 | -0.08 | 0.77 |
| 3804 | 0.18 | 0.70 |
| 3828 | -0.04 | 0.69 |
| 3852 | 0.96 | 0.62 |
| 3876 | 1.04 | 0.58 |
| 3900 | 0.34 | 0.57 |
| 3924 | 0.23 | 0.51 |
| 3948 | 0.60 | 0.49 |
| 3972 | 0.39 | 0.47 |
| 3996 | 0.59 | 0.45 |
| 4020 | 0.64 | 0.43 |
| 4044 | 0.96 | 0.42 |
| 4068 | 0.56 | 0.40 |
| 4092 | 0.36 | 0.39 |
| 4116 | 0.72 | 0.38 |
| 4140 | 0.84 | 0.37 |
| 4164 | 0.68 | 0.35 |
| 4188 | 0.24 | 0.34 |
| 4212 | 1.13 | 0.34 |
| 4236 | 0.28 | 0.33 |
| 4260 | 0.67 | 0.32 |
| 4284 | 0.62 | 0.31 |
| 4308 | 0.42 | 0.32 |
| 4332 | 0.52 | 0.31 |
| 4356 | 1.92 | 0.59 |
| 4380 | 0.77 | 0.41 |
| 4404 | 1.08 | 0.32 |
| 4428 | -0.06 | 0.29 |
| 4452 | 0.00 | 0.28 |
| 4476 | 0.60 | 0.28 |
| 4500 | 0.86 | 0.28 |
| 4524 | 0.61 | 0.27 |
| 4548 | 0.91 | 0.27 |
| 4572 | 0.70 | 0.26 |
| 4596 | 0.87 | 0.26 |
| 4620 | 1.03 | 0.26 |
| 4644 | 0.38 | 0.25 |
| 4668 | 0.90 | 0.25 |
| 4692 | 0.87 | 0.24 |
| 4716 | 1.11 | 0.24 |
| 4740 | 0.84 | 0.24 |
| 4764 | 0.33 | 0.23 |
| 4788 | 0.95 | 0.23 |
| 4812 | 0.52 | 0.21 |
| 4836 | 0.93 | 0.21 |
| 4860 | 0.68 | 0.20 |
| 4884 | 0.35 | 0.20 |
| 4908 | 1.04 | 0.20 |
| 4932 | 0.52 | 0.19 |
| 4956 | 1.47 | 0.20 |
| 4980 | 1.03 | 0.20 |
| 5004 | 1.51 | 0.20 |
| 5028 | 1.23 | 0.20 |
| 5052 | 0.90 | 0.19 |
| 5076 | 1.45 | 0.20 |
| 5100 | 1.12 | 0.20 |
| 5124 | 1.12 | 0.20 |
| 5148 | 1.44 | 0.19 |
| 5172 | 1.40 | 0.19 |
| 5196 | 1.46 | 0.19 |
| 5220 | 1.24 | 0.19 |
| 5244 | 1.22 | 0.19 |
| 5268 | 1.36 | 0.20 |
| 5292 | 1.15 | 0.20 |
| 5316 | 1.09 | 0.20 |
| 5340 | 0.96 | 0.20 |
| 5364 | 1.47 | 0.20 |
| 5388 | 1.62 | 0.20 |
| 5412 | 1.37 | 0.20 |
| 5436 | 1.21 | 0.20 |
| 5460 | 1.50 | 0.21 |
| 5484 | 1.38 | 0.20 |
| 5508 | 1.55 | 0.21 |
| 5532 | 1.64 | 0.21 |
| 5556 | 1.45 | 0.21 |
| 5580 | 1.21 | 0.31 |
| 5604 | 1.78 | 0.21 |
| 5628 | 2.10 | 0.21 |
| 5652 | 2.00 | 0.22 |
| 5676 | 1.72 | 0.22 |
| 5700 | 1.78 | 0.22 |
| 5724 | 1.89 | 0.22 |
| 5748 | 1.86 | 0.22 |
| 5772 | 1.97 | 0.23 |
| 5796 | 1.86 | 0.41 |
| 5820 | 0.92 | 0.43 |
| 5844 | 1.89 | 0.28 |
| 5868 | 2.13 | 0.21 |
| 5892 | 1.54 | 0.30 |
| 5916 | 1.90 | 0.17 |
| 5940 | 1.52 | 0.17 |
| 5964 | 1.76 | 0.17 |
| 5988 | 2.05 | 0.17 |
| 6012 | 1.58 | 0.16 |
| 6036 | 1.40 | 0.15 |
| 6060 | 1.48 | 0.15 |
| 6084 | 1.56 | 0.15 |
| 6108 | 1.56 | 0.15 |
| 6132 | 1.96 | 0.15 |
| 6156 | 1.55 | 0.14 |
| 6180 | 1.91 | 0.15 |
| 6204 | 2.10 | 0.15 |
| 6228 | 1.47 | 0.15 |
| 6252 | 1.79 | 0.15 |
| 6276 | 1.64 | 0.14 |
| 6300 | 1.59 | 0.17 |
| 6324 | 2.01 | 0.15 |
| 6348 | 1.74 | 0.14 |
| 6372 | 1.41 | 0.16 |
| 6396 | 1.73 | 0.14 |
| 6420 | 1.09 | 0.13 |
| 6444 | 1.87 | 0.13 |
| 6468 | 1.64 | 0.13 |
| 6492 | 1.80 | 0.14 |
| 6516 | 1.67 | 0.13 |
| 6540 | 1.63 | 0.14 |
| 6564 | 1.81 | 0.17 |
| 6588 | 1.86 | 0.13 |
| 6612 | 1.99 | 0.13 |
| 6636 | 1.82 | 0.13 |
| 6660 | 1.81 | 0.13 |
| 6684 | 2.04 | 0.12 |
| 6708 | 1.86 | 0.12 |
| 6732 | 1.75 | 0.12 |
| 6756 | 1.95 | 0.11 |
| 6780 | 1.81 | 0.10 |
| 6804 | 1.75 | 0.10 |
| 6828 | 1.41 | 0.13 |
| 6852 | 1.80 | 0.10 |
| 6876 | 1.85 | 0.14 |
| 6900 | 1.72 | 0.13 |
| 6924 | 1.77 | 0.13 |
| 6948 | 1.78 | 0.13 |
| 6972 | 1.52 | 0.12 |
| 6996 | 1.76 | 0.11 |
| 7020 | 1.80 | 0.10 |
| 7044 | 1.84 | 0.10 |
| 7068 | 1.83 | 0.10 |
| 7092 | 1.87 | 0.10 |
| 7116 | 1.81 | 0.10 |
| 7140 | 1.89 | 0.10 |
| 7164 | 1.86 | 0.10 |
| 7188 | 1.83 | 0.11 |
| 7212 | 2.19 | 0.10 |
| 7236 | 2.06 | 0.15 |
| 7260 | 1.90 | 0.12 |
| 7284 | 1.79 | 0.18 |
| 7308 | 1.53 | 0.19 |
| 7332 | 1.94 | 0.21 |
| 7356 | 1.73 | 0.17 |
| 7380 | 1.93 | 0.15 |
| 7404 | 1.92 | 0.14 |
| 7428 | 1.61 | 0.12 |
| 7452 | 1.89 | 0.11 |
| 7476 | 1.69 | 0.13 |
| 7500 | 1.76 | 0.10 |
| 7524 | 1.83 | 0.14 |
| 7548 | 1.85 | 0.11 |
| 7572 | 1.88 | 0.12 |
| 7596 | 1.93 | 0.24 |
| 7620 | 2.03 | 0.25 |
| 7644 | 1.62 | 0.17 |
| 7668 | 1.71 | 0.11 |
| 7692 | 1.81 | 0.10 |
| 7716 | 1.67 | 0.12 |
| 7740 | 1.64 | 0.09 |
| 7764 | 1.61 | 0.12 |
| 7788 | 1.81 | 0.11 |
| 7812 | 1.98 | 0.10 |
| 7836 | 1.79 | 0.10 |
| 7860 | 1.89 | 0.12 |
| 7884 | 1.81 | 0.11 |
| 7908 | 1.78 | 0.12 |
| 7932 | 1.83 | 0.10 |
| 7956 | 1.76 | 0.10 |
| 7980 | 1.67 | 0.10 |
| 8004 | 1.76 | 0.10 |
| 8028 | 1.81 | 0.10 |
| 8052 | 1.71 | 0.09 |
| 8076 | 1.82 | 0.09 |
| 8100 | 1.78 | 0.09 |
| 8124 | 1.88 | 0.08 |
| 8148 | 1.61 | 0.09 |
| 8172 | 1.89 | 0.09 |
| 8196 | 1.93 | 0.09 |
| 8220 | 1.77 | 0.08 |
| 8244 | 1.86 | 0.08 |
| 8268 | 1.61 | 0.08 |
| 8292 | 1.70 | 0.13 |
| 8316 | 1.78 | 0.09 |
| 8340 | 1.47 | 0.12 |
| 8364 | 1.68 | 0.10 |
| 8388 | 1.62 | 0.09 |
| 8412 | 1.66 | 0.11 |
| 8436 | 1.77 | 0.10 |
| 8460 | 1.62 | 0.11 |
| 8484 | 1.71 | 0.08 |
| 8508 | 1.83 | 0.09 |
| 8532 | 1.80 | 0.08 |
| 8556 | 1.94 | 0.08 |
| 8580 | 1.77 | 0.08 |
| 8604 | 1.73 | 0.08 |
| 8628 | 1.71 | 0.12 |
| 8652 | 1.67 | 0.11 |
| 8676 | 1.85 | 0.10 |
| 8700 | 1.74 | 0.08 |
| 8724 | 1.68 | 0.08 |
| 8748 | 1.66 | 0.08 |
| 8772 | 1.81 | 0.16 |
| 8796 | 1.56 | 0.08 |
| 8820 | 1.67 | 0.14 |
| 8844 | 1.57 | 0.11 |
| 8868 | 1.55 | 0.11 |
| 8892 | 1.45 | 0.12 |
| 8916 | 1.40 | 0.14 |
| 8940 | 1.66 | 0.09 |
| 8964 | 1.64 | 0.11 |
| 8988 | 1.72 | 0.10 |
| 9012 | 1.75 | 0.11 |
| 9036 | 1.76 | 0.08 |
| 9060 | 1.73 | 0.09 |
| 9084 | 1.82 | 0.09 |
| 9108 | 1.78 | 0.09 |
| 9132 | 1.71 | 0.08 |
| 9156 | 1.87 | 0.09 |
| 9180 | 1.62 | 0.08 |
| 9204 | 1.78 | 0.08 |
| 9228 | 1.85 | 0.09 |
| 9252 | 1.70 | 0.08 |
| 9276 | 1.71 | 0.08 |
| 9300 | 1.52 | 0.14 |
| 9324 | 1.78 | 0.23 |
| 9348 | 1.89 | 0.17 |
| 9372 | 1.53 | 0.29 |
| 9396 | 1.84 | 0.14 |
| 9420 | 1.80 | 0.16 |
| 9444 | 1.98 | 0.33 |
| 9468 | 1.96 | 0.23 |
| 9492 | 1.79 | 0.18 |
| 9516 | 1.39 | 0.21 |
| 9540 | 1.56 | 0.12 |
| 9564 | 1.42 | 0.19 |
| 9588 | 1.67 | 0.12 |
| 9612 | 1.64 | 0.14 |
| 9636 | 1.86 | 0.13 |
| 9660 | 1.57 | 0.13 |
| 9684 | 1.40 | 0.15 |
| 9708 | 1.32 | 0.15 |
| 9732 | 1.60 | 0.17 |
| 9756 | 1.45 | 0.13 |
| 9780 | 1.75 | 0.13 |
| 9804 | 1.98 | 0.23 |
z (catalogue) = 0.240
